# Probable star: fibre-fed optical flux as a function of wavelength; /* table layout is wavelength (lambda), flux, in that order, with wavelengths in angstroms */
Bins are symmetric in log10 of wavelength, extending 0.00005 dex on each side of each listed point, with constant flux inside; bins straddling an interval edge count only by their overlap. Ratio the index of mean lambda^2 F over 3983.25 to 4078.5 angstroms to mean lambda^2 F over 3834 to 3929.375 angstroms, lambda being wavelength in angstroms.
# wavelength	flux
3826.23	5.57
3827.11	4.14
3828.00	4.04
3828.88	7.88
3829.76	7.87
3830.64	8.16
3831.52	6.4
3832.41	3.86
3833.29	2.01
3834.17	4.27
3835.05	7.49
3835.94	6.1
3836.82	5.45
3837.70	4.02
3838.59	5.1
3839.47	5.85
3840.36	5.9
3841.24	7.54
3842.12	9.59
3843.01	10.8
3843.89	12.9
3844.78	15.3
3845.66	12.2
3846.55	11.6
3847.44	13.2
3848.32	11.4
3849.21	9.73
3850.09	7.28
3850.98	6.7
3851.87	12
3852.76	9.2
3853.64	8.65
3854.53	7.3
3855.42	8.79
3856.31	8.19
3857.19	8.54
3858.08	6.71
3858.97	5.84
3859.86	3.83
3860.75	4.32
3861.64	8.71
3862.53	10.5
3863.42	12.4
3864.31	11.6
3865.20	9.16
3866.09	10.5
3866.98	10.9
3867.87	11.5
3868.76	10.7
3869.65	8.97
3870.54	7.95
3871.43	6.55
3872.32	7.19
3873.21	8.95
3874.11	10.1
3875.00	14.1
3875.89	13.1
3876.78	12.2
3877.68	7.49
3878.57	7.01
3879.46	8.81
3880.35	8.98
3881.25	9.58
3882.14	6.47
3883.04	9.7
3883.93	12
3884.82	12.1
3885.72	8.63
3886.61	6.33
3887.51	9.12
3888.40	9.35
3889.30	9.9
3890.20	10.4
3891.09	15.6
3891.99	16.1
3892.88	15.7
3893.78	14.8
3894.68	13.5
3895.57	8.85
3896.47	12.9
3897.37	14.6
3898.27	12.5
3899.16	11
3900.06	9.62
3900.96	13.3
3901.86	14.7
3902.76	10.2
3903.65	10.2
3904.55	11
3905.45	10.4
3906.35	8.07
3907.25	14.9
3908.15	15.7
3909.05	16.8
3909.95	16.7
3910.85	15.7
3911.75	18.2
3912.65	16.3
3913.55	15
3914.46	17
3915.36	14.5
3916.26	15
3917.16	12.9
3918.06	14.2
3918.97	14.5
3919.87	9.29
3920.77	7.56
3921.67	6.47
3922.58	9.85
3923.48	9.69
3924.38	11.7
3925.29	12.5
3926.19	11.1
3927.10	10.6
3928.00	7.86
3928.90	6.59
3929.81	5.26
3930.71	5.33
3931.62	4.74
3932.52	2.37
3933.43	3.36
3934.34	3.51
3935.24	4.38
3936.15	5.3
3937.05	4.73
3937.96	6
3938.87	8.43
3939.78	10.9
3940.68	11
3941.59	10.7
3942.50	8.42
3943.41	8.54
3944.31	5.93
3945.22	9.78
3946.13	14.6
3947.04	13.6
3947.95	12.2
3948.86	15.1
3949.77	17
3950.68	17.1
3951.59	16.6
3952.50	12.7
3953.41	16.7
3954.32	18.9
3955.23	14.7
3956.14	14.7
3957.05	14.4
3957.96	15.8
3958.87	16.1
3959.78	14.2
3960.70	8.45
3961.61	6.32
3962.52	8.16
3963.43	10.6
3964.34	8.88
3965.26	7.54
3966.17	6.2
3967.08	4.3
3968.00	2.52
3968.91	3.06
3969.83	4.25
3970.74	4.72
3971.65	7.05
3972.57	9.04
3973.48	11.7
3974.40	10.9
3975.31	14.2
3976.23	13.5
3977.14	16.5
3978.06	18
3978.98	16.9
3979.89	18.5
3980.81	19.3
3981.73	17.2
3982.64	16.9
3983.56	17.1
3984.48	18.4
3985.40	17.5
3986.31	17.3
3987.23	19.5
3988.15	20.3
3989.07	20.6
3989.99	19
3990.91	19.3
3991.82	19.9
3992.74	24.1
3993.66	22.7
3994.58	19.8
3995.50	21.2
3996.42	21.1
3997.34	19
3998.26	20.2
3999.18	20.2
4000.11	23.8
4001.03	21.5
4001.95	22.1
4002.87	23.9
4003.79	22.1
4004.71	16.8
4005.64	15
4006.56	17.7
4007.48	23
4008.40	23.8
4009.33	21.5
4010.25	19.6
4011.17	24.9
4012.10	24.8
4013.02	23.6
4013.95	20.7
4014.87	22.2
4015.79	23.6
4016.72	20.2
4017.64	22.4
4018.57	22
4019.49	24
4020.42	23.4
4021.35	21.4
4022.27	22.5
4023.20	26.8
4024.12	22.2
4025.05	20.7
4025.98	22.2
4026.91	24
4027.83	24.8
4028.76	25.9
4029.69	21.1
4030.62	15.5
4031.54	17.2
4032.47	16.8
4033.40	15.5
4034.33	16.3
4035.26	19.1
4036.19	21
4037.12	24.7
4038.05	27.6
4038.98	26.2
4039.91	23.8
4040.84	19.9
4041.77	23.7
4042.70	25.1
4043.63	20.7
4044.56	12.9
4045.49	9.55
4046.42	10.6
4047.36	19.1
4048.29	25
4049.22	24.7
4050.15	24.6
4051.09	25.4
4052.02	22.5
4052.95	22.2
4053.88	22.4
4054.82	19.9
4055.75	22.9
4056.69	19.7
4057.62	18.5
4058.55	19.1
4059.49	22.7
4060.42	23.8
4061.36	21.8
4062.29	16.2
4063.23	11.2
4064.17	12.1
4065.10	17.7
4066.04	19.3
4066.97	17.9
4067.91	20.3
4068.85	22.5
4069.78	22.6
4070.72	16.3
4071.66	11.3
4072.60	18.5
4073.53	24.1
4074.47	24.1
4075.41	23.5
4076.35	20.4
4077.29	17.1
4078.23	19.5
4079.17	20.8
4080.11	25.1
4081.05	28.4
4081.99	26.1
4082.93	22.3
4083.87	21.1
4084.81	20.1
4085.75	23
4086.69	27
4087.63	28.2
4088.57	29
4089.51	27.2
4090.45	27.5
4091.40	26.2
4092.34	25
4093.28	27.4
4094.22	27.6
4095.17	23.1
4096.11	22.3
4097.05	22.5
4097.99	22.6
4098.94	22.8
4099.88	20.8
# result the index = 2.12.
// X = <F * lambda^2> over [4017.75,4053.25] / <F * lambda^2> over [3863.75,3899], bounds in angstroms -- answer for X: 2.2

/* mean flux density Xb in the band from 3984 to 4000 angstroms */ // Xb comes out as 20.1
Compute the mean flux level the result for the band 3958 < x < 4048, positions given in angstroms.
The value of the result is 18.1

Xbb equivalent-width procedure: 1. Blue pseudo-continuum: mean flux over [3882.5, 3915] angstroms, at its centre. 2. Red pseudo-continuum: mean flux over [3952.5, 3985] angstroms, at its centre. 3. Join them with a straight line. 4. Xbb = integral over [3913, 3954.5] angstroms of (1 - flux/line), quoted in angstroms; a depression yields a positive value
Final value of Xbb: 6.8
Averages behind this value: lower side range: 12.7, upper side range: 12.2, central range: 10.4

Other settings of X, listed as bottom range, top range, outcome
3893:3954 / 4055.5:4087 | 1.96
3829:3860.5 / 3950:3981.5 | 1.59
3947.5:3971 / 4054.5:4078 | 1.82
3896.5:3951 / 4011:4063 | 2.08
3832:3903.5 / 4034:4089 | 2.42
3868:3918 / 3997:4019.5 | 1.93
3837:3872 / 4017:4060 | 2.60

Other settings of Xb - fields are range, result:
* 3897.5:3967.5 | 11.1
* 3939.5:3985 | 12.2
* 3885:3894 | 11.5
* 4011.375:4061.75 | 21.5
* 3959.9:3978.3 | 8.79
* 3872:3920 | 12.1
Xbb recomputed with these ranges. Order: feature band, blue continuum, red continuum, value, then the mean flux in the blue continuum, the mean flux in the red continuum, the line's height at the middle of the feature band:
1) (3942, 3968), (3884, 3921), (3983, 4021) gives 7.8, 12.8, 21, 17.1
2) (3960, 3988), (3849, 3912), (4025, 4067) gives 7.4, 10.5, 20.3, 16.1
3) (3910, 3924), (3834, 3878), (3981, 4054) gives 0.3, 9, 21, 13.5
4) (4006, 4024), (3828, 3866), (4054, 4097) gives -4.2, 8.17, 21.8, 18.2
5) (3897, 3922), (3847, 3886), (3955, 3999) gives -4.1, 9.27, 14.5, 11.3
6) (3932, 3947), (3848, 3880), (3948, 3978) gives 4.6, 9.07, 11.4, 10.9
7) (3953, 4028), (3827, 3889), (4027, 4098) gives -1.3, 8.61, 21.5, 16.9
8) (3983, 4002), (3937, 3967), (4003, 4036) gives -3.0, 11.7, 21.3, 17.4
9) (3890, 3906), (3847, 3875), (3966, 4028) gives -1.3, 9.03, 18.6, 11.6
